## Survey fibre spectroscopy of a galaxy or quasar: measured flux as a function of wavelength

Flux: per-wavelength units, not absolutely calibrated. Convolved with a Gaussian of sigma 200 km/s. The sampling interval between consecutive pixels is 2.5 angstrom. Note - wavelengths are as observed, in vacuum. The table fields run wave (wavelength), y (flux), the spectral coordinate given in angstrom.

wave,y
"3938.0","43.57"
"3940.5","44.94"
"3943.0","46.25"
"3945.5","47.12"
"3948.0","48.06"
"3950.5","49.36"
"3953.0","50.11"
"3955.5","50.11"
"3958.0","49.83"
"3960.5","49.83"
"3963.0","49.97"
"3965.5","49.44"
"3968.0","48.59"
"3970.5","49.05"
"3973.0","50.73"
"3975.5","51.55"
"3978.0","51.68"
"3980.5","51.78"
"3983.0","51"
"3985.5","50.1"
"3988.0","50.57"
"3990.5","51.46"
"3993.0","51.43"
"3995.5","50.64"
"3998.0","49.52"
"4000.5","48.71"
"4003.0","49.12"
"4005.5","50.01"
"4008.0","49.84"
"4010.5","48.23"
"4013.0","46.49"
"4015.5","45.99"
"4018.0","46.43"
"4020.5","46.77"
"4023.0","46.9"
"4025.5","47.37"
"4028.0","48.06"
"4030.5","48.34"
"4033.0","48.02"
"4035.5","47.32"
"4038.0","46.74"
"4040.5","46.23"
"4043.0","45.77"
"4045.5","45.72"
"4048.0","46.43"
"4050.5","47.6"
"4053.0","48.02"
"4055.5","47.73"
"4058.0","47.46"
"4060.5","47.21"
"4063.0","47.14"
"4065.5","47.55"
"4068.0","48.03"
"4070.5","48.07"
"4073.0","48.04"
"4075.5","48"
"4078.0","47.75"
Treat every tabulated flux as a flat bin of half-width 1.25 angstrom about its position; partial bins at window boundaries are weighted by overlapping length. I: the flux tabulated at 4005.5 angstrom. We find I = 50.01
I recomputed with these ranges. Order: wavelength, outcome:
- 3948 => 48.06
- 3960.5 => 49.83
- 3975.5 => 51.55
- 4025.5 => 47.37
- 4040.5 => 46.23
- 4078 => 47.75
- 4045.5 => 45.72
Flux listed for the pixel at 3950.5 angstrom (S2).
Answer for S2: 49.36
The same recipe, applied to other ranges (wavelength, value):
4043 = 45.77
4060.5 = 47.21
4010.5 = 48.23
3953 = 50.11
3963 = 49.97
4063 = 47.14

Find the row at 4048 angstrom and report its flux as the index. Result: 46.43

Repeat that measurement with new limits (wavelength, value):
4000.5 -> 48.71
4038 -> 46.74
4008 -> 49.84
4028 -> 48.06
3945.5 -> 47.12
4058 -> 47.46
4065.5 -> 47.55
